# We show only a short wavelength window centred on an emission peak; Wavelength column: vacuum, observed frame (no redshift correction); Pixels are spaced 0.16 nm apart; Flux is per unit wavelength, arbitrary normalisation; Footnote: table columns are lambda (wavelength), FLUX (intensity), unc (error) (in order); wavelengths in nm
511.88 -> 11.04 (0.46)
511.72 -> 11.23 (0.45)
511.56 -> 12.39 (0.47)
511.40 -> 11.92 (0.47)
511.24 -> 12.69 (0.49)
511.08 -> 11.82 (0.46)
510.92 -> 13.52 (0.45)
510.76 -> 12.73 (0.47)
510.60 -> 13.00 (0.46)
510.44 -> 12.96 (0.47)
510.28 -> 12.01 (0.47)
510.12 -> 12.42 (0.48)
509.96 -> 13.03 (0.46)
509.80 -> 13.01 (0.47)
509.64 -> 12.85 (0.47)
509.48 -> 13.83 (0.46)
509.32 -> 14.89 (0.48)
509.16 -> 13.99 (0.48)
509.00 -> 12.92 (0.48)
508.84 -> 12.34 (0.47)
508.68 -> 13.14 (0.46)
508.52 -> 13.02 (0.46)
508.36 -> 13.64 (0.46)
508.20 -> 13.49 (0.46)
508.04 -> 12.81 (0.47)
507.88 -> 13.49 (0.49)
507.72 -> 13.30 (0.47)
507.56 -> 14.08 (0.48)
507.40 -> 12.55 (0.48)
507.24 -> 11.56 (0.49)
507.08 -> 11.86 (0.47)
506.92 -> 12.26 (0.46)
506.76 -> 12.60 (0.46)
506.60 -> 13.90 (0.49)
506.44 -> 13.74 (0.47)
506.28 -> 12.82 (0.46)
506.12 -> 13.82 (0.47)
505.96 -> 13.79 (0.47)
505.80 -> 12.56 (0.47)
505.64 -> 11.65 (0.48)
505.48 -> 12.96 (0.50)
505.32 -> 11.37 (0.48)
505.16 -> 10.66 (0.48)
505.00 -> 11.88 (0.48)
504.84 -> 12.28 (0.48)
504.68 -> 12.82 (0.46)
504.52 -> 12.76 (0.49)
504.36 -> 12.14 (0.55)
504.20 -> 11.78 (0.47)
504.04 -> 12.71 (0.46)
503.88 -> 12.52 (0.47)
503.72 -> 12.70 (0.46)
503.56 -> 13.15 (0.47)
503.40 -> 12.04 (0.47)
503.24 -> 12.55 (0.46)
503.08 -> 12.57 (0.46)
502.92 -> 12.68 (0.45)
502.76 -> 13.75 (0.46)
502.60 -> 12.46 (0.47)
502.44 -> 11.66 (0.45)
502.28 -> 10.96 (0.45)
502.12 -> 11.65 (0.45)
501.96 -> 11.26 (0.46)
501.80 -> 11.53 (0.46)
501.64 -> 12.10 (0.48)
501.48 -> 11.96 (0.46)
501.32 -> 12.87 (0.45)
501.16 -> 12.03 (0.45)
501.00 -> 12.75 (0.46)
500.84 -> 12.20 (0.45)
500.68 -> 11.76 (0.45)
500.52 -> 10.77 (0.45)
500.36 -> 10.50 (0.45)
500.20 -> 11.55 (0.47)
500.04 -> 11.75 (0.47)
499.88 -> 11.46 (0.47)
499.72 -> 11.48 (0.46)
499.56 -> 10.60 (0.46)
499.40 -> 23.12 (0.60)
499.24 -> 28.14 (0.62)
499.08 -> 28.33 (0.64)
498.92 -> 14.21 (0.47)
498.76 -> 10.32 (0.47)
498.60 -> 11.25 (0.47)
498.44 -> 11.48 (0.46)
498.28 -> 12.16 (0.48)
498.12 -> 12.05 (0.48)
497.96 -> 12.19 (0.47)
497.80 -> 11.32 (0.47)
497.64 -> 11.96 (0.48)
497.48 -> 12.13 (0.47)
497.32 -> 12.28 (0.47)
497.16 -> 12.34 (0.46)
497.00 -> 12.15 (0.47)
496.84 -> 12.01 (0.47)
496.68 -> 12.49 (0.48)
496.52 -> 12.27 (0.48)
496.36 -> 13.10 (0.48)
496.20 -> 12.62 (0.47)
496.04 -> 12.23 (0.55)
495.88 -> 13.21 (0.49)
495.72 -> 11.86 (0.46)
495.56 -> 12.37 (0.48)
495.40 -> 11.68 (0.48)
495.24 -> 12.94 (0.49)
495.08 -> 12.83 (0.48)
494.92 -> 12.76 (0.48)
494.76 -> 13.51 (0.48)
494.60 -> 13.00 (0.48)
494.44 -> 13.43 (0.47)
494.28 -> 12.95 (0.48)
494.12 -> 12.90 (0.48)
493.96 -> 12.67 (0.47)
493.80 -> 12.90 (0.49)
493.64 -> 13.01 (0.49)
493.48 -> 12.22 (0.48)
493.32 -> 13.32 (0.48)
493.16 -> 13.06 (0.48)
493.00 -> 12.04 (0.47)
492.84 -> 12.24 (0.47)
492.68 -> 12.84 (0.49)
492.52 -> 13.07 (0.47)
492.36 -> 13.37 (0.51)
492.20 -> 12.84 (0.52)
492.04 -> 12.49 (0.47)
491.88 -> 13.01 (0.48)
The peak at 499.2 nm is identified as H-beta 4861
